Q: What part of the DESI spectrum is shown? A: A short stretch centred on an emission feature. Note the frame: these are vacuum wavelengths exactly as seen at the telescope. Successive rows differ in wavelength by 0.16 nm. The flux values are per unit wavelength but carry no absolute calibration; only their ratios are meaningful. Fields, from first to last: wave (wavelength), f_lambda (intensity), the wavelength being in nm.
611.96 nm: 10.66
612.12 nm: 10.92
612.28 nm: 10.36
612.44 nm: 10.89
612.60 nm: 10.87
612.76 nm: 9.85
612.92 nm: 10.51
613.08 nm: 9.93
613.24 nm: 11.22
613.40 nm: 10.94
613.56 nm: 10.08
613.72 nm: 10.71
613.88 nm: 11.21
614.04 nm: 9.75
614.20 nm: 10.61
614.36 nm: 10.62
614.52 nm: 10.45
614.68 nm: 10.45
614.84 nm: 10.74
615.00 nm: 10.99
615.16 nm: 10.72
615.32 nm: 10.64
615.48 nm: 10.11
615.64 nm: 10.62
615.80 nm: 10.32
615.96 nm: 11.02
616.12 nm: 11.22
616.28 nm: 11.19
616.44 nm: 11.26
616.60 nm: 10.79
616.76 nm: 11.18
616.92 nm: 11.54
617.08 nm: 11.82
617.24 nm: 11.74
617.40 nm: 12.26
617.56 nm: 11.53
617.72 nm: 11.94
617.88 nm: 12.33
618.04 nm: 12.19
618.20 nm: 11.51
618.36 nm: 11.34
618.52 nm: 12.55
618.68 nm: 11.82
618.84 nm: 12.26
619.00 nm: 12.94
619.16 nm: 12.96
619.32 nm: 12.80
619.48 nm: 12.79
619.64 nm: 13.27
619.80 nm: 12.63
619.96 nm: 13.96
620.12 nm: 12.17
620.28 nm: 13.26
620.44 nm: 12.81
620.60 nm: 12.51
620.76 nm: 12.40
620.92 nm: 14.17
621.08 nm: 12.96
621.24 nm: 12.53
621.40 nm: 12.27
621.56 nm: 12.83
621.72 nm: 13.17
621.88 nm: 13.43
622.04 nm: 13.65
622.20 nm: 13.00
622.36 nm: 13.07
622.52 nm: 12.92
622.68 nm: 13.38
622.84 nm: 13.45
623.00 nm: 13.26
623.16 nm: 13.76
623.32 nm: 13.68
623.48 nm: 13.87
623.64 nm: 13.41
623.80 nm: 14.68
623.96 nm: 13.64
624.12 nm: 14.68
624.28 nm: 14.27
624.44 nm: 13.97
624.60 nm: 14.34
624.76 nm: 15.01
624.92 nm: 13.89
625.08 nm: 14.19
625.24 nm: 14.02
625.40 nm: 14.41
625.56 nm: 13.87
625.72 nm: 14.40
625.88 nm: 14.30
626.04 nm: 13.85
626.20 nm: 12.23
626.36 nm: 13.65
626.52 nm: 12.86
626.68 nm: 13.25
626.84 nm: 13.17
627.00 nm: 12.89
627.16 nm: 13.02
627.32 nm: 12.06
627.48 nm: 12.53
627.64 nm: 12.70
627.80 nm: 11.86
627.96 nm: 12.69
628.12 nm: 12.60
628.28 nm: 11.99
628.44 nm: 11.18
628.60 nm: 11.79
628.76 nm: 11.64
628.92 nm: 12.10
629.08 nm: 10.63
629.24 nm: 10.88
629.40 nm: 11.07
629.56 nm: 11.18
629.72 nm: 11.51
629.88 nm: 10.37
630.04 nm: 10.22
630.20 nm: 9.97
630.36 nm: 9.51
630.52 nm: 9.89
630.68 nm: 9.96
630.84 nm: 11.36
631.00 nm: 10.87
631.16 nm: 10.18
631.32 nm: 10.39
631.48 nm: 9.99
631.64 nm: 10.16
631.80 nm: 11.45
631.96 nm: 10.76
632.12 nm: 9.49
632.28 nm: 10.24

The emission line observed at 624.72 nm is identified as C III] 1909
